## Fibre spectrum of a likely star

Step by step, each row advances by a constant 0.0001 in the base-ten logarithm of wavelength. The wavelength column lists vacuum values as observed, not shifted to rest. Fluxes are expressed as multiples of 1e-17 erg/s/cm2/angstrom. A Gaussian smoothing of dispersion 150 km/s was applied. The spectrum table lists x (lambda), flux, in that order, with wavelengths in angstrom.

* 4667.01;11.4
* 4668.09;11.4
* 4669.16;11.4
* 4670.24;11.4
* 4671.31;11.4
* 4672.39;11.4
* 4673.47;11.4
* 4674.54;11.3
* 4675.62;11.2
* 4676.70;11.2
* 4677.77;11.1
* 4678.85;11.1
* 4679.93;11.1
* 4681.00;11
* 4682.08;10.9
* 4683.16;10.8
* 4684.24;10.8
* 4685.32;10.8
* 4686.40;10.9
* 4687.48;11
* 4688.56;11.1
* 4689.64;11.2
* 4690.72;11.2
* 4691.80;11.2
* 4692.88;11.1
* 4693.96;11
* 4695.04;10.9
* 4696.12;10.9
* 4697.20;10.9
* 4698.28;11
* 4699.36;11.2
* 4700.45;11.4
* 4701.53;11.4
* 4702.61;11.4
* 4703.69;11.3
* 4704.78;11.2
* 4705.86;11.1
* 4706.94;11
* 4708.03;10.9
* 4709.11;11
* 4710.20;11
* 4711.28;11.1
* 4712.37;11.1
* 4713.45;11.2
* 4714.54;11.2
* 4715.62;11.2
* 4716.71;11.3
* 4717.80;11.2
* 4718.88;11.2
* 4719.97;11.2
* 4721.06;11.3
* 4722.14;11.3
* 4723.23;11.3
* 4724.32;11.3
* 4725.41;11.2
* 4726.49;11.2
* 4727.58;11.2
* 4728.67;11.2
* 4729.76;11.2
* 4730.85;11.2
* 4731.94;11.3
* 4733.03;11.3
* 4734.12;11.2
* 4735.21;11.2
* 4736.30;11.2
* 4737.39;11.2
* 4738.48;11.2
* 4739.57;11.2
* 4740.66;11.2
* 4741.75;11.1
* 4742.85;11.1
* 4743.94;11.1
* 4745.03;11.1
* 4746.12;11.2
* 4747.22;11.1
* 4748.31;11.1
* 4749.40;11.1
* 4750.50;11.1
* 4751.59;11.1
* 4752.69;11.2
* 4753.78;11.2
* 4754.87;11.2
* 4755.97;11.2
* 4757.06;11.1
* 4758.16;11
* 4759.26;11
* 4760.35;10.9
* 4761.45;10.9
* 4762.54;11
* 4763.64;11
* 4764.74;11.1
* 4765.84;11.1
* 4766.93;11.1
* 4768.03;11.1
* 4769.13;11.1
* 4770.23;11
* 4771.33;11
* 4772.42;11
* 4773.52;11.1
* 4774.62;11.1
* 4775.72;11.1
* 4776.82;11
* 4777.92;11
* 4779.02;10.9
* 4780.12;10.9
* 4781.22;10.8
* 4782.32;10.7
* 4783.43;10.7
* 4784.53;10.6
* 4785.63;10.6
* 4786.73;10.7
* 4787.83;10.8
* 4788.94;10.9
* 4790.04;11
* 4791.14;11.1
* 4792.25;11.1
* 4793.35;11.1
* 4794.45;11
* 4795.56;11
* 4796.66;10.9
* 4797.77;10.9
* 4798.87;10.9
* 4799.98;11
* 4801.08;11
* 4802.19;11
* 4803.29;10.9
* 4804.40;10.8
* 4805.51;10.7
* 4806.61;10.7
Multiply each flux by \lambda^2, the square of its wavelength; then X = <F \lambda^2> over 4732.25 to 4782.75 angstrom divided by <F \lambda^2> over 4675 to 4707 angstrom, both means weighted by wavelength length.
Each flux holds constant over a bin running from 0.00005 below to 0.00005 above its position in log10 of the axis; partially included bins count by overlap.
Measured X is 1.03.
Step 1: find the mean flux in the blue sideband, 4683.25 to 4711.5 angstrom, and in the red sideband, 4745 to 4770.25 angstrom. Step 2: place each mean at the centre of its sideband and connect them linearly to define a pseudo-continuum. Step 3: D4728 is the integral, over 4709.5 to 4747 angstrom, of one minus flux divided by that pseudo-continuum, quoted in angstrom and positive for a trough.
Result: -0.4 angstrom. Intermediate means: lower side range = 11.1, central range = 11.2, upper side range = 11.1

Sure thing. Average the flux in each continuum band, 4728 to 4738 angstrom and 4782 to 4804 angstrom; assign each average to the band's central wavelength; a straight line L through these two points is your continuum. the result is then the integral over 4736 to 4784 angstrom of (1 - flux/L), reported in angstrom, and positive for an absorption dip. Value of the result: 0.07 angstrom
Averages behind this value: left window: 11.2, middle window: 11.1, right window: 10.9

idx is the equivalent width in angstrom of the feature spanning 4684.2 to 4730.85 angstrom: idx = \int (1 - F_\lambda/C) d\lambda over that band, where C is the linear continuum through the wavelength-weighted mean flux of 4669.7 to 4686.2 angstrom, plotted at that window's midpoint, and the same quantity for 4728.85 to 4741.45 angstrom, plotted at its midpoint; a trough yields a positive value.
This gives 0.13 angstrom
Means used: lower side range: 11.1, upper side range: 11.2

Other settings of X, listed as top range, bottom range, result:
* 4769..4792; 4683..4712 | 1.02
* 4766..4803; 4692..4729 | 1.01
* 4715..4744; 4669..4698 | 1.03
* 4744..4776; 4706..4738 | 1.01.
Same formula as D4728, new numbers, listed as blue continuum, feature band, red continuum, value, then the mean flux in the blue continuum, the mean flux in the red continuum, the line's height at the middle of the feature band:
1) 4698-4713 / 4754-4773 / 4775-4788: -0.3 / 11.2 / 10.8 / 10.9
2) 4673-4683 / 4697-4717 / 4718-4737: 0.1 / 11.1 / 11.2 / 11.2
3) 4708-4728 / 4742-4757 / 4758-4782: -0.1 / 11.2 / 11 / 11.1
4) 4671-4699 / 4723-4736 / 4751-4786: -0.2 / 11.1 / 11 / 11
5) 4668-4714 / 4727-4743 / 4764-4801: -0.2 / 11.1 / 11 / 11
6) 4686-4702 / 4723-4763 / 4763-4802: -0.5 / 11.1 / 11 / 11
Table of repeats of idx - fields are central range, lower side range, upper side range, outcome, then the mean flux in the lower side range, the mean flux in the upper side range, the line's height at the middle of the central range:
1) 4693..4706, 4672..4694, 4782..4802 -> -0.1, 11.1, 10.9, 11.1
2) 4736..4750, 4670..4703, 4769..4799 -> -0.2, 11.1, 10.9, 11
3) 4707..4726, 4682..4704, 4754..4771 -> -0.2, 11.1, 11.1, 11.1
